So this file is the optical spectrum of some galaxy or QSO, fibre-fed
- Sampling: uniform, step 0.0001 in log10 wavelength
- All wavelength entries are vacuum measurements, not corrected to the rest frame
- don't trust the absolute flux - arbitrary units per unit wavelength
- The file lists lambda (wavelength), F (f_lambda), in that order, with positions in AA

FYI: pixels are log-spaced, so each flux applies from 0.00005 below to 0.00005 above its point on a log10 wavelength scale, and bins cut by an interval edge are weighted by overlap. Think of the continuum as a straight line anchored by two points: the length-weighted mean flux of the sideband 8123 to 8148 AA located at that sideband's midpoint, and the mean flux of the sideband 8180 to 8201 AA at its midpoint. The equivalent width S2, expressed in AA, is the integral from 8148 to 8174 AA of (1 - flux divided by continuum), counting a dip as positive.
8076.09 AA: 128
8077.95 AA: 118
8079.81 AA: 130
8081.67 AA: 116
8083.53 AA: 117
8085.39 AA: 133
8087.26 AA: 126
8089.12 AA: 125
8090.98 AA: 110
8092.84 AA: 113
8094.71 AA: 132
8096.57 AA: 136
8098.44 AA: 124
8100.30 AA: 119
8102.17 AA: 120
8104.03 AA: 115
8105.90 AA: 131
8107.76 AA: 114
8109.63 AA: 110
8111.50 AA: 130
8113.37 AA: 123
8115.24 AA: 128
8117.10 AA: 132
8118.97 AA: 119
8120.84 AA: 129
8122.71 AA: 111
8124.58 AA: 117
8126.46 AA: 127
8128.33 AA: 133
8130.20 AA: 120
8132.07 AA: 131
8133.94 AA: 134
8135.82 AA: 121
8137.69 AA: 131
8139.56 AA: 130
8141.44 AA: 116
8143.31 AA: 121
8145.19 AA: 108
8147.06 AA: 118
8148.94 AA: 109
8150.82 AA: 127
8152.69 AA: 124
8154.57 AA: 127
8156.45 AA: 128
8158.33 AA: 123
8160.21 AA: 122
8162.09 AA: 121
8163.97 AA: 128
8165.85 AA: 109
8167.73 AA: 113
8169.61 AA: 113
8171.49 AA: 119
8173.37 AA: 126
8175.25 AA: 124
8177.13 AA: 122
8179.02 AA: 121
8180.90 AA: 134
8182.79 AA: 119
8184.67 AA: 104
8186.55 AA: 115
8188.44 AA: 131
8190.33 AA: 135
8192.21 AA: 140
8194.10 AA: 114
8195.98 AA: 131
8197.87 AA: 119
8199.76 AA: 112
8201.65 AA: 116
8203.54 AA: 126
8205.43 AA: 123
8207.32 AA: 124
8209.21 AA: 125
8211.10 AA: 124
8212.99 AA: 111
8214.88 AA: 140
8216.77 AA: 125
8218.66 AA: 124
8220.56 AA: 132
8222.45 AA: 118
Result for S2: 0.54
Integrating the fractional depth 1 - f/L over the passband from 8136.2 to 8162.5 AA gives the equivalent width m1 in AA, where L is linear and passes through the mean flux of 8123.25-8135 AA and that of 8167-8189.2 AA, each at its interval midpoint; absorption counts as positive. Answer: 0.42 AA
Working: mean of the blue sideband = 126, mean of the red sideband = 120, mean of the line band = 122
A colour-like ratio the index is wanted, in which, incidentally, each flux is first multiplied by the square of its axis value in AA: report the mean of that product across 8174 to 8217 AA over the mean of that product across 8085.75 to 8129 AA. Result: 1.03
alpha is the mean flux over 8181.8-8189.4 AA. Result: 117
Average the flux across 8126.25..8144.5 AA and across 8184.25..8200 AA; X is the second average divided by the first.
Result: 0.98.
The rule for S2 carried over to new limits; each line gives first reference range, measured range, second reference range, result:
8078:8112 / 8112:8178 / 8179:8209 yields 0.0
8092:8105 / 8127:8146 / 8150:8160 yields 0.0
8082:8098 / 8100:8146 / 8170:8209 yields 0.2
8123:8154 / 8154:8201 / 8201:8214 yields 0.0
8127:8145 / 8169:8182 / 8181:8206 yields 0.0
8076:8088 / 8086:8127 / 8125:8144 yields 0.8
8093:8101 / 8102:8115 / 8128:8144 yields 0.6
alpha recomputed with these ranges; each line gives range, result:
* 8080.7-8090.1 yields 123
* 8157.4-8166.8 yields 121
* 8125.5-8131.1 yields 127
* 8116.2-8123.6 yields 123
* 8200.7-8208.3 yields 122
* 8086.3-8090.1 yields 125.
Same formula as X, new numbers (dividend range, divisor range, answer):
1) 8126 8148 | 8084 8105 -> 1.01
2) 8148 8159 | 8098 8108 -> 1.02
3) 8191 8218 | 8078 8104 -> 1.01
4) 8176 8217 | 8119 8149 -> 1.01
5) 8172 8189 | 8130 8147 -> 0.98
